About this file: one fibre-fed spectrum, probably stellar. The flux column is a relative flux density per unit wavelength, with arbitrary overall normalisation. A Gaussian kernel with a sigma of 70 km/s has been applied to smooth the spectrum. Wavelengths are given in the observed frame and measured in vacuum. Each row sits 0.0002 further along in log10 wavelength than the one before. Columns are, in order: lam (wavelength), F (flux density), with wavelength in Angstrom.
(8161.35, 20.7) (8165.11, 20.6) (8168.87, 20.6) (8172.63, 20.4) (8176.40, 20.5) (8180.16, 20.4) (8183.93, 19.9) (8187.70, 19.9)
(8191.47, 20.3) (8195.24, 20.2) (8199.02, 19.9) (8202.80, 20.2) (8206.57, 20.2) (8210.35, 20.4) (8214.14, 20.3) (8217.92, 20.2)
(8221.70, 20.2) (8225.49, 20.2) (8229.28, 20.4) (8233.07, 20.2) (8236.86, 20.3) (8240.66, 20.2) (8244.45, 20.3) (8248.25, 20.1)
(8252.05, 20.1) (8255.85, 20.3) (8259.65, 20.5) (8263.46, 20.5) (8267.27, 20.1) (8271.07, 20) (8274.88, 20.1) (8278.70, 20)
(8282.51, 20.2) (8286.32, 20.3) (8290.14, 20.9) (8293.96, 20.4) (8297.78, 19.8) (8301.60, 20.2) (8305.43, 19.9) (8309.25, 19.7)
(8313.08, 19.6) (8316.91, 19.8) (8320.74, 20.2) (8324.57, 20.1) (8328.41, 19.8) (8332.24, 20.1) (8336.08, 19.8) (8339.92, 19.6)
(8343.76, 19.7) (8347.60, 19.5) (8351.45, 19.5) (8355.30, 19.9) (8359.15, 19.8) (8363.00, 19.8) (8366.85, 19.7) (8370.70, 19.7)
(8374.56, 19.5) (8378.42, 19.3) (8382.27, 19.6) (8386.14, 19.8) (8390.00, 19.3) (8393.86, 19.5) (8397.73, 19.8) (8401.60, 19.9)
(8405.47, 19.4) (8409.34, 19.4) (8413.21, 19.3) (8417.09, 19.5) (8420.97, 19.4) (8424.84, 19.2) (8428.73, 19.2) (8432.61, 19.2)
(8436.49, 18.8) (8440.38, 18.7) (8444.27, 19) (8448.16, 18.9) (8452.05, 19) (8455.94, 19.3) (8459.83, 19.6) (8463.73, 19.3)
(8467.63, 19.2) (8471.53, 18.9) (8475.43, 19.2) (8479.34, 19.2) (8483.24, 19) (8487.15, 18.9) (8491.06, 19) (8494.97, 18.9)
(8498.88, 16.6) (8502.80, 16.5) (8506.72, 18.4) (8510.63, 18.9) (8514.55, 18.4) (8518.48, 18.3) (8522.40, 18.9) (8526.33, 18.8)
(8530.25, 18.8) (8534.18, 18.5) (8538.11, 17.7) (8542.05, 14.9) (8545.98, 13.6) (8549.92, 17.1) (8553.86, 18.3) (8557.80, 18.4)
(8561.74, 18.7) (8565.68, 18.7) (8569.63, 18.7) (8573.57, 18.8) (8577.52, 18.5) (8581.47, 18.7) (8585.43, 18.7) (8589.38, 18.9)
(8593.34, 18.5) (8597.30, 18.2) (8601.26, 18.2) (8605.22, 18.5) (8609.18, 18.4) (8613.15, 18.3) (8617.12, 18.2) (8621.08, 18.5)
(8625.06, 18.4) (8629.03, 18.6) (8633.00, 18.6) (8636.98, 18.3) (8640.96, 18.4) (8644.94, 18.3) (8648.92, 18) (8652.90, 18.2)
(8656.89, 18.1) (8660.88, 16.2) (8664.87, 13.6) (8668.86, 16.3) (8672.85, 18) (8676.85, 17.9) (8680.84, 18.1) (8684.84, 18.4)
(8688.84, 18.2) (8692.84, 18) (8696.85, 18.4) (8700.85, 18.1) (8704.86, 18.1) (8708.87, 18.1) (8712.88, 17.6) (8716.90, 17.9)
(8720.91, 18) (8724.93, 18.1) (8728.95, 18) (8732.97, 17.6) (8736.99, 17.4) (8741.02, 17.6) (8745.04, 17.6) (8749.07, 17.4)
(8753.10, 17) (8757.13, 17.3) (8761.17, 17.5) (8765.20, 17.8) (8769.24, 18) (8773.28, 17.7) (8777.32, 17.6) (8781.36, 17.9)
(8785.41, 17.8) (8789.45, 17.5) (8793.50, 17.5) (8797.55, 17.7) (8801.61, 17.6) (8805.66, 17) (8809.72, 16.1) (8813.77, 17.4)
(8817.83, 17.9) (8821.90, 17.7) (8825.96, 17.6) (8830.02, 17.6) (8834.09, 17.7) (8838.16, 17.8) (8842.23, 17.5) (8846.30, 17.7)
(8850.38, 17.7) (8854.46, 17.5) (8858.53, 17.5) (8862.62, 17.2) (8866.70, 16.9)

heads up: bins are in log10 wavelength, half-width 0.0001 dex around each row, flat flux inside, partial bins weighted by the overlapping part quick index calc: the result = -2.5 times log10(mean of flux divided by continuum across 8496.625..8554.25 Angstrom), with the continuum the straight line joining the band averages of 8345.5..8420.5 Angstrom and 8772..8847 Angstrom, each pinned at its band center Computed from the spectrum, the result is 0.08 mag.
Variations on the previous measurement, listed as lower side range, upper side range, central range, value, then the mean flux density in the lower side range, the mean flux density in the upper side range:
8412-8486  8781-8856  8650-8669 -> 0.10 mag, 19.1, 17.5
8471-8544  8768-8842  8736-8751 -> 0.01 mag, 18.3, 17.6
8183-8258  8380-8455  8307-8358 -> -0.01 mag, 20.2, 19.3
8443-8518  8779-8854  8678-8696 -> -0.01 mag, 18.7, 17.5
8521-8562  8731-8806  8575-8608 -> -0.06 mag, 17.5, 17.6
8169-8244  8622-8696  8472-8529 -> 0.01 mag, 20.2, 17.8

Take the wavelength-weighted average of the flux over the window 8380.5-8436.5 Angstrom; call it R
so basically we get 19.4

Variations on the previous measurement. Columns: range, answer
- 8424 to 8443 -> 19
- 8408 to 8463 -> 19.2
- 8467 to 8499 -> 18.9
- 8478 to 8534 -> 18.5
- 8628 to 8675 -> 17.5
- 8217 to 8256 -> 20.2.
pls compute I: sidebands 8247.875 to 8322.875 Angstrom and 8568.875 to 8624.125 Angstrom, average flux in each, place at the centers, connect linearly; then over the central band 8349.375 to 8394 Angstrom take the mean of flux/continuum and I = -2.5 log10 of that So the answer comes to 0.00 mag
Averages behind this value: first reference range 20.1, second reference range 18.5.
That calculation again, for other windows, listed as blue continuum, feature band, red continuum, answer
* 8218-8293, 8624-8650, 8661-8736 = -0.02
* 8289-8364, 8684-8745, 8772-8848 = 0.00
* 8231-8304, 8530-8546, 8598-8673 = 0.10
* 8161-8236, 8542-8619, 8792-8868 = 0.03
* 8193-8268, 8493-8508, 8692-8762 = 0.08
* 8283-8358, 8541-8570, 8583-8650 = 0.09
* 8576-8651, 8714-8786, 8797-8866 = 0.01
